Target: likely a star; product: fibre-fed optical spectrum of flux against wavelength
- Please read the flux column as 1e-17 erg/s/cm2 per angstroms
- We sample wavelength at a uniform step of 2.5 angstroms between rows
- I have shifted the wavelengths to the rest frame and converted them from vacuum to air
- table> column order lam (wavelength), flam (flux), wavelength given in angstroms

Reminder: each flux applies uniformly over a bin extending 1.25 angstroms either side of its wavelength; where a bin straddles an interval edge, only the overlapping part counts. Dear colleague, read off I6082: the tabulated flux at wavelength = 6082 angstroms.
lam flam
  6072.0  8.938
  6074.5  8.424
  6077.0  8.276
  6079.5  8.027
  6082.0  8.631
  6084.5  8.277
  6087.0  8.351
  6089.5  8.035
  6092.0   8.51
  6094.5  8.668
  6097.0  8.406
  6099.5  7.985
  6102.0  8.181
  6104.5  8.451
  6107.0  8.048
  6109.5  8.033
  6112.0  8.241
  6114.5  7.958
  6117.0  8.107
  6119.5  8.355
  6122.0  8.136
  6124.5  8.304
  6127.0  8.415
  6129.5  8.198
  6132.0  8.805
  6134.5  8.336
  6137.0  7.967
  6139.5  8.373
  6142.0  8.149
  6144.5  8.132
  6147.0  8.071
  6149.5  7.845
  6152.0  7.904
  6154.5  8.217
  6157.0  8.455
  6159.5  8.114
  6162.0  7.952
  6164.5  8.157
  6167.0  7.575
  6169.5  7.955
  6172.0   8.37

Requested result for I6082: 8.631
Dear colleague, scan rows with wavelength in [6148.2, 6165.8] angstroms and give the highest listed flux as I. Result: 8.455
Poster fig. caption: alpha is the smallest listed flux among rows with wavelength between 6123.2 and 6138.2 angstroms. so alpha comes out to 7.967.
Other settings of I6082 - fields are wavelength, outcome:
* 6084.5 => 8.277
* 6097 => 8.406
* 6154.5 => 8.217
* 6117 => 8.107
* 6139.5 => 8.373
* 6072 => 8.938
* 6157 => 8.455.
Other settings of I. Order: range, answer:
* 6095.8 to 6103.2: 8.406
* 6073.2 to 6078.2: 8.424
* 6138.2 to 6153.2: 8.373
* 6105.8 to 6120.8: 8.355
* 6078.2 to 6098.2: 8.668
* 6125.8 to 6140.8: 8.805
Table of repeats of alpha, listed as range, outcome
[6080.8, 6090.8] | 8.035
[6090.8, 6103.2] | 7.985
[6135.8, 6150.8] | 7.845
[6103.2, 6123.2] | 7.958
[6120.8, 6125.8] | 8.136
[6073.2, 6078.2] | 8.276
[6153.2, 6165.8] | 7.952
